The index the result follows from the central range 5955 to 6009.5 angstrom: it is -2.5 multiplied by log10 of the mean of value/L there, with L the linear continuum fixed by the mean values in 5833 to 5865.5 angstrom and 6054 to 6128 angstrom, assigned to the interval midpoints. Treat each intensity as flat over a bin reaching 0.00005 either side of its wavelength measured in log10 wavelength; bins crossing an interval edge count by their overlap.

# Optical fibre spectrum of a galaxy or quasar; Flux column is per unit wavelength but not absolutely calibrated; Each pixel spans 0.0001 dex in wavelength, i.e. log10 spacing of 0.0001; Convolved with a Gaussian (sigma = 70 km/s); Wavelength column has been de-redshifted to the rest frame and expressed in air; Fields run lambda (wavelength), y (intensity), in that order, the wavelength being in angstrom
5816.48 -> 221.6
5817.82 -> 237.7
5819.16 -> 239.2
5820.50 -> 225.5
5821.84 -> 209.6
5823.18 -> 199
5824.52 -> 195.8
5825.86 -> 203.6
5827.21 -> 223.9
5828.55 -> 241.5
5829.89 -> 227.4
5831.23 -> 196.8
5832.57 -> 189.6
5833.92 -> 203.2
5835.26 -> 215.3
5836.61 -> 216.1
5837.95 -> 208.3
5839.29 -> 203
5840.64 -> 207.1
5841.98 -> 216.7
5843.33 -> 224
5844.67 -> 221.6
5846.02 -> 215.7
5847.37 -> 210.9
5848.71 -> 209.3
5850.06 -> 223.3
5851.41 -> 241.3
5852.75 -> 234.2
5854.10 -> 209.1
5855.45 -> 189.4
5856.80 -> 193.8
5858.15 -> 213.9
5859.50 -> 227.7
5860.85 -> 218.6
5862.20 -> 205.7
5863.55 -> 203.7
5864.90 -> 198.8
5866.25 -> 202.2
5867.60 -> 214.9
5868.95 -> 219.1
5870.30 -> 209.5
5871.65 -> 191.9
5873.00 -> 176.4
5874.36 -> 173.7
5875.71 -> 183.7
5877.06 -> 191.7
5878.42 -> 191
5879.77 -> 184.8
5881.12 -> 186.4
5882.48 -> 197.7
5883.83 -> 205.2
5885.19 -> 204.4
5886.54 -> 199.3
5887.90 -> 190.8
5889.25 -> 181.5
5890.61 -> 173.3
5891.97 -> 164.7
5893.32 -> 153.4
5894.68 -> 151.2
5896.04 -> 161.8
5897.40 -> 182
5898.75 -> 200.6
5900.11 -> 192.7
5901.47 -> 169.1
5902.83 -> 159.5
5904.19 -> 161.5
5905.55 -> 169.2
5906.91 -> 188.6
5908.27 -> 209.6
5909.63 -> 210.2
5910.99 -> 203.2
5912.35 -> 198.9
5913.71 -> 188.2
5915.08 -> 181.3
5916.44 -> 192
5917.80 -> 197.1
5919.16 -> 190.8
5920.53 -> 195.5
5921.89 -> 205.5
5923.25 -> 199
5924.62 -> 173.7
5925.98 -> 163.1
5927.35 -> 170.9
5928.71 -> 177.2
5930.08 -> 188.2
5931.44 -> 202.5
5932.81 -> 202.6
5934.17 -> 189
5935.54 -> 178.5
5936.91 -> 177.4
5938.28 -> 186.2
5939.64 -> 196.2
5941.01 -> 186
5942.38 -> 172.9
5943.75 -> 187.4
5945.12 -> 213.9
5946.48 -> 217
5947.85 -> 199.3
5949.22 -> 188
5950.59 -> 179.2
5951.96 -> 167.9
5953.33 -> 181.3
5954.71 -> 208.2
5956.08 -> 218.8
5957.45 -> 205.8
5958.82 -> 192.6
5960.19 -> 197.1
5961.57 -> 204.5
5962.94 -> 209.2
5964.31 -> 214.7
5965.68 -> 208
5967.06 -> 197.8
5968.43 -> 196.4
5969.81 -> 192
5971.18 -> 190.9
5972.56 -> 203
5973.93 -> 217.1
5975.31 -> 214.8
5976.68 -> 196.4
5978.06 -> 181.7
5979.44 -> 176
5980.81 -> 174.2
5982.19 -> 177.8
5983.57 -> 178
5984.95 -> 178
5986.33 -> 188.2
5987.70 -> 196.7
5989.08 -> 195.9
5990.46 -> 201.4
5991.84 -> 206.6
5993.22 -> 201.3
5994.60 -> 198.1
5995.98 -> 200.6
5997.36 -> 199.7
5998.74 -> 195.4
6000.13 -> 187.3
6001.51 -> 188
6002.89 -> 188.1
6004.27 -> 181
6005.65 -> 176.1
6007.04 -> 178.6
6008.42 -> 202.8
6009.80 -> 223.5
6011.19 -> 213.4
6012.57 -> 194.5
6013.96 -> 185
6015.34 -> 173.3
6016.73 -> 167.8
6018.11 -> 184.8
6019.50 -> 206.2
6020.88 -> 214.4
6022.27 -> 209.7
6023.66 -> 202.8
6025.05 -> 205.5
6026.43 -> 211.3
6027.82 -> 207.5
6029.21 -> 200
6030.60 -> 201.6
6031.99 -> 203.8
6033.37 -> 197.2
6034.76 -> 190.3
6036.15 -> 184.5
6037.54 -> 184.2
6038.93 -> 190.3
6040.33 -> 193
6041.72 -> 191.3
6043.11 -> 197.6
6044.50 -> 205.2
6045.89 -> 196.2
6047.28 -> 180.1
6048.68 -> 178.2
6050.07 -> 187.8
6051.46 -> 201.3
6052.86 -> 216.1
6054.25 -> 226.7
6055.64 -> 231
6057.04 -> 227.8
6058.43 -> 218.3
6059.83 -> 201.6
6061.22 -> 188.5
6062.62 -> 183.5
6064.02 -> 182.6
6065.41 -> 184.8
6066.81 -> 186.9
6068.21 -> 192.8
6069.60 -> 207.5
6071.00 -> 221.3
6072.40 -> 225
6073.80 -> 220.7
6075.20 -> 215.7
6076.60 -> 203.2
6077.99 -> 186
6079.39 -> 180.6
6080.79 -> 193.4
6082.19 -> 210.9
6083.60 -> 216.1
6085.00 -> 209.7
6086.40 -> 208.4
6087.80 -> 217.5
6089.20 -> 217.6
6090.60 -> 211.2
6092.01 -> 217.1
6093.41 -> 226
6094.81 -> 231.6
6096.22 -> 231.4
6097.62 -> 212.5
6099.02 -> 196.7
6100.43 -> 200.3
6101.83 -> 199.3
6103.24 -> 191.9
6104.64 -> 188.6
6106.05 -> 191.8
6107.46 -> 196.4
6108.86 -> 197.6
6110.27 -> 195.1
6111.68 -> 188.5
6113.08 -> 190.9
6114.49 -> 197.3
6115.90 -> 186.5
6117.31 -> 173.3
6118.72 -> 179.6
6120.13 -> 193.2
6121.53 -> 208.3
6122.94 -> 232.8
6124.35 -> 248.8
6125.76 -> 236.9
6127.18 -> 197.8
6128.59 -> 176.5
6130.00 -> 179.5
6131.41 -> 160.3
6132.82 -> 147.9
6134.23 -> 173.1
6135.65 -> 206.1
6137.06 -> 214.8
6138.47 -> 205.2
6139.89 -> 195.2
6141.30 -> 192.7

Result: 0.07 mag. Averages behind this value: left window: 213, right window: 205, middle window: 195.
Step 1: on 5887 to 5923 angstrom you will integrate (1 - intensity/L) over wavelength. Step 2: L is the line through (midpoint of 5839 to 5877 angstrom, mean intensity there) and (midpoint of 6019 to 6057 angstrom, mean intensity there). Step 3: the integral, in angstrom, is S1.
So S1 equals 3.9 angstrom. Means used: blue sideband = 208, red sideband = 201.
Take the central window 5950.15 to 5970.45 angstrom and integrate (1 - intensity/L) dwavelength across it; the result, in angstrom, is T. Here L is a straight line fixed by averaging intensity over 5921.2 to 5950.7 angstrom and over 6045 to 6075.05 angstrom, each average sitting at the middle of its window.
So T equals -0.71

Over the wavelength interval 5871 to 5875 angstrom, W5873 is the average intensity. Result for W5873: 180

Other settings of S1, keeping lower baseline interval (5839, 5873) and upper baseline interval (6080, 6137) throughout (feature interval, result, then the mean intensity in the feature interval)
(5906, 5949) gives 3.5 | 192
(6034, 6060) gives 0.5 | 200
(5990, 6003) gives 0.6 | 197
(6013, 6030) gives 0.6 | 197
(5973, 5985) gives 1.0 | 189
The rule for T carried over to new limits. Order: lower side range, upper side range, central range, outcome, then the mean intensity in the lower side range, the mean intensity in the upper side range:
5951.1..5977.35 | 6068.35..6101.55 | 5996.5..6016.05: 1.2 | 201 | 211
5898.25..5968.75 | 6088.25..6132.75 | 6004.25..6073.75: -0.5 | 192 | 201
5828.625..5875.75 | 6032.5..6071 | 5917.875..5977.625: 2.7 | 209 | 198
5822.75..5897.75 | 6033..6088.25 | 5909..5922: 0.4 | 201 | 201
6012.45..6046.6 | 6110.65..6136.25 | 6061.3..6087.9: -1.0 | 196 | 193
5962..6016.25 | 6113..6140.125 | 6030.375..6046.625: 0.0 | 194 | 195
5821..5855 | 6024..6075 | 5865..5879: 1.1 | 214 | 201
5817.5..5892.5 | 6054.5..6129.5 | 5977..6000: 1.6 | 206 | 204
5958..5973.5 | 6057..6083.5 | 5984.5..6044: 1.7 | 201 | 201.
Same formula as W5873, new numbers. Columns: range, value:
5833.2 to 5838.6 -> 210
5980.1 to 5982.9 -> 176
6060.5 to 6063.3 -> 186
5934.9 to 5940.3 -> 185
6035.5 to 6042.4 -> 188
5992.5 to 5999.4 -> 199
